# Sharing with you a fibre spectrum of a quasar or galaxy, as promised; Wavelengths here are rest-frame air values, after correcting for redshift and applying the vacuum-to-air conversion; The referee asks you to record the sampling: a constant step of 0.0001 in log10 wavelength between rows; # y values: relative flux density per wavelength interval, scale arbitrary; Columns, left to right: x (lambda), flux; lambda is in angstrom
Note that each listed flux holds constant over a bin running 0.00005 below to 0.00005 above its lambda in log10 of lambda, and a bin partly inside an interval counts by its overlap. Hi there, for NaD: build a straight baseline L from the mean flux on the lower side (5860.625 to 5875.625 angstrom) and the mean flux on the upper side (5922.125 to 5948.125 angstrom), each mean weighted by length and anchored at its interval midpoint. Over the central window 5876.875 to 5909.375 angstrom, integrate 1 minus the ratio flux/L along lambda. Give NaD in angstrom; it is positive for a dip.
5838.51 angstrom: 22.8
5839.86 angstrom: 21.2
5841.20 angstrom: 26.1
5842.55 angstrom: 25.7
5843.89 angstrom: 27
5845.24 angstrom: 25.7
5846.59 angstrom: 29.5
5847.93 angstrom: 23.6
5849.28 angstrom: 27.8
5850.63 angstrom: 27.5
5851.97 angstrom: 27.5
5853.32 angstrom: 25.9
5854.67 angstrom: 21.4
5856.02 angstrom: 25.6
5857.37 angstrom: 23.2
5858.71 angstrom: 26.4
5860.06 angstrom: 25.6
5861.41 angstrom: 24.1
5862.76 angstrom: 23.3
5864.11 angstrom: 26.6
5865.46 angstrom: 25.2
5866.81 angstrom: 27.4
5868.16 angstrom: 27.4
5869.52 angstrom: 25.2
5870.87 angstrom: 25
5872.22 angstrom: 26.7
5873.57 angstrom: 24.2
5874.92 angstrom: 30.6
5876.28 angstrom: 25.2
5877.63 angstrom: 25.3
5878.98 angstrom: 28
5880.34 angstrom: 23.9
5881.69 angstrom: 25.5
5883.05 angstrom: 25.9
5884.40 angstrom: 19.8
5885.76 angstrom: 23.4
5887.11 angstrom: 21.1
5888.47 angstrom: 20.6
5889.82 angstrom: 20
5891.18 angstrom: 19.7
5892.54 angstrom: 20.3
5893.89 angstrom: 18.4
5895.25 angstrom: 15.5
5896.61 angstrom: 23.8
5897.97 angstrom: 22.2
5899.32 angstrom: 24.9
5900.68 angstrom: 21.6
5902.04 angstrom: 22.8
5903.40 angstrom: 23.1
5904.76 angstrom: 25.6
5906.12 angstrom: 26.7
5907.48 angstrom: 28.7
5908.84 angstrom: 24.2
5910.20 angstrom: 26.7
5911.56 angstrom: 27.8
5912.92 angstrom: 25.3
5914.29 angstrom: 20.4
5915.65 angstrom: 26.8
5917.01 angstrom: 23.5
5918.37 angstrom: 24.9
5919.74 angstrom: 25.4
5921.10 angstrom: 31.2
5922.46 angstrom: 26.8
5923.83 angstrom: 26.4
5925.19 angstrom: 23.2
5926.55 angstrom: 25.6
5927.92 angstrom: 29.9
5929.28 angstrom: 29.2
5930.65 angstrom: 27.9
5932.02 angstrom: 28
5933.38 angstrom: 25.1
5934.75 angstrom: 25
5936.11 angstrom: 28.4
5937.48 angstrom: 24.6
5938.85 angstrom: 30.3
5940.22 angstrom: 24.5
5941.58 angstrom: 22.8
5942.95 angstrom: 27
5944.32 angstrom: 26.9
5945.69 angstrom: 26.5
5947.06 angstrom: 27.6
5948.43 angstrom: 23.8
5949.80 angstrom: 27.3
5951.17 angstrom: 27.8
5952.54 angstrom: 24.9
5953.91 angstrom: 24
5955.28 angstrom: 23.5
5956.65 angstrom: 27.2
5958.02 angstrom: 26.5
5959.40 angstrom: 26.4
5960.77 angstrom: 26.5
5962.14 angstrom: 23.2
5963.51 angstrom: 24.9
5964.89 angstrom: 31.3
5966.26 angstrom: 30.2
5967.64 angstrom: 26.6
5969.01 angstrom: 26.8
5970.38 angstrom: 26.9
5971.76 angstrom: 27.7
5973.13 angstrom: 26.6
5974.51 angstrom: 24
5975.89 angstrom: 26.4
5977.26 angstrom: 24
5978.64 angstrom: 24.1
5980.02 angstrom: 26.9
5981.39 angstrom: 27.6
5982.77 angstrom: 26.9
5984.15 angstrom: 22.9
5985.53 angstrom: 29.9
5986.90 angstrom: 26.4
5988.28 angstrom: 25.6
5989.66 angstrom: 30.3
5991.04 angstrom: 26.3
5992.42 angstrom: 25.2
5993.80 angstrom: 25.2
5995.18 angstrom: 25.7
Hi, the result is 4.0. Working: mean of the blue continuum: 26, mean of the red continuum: 26.6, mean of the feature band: 23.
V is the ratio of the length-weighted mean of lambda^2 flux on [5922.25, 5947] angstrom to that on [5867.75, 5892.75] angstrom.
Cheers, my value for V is 1.12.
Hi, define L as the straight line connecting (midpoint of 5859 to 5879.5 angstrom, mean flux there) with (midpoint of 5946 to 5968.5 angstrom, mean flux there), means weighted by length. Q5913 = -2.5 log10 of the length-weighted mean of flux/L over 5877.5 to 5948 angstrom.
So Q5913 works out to 0.059 mag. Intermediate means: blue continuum 26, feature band 24.8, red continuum 26.4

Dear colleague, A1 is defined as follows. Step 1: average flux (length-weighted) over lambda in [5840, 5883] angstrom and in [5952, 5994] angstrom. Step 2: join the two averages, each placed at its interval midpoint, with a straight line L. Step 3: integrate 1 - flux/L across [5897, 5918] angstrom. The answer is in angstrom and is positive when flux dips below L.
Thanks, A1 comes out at 1.1 angstrom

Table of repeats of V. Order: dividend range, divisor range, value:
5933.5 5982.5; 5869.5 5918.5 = 1.12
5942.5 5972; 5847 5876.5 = 1.06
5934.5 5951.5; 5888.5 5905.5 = 1.25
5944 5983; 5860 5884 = 1.05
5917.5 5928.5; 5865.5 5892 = 1.10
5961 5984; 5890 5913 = 1.16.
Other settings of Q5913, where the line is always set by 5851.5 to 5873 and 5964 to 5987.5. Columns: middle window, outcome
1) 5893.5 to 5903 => 0.201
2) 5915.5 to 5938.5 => -0.019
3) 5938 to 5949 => 0.008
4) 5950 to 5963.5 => 0.039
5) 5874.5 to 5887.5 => 0.033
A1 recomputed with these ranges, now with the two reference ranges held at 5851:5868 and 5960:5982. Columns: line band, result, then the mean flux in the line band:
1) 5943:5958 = 0.1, 26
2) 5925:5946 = -0.4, 26.6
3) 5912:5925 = 0.2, 25.6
